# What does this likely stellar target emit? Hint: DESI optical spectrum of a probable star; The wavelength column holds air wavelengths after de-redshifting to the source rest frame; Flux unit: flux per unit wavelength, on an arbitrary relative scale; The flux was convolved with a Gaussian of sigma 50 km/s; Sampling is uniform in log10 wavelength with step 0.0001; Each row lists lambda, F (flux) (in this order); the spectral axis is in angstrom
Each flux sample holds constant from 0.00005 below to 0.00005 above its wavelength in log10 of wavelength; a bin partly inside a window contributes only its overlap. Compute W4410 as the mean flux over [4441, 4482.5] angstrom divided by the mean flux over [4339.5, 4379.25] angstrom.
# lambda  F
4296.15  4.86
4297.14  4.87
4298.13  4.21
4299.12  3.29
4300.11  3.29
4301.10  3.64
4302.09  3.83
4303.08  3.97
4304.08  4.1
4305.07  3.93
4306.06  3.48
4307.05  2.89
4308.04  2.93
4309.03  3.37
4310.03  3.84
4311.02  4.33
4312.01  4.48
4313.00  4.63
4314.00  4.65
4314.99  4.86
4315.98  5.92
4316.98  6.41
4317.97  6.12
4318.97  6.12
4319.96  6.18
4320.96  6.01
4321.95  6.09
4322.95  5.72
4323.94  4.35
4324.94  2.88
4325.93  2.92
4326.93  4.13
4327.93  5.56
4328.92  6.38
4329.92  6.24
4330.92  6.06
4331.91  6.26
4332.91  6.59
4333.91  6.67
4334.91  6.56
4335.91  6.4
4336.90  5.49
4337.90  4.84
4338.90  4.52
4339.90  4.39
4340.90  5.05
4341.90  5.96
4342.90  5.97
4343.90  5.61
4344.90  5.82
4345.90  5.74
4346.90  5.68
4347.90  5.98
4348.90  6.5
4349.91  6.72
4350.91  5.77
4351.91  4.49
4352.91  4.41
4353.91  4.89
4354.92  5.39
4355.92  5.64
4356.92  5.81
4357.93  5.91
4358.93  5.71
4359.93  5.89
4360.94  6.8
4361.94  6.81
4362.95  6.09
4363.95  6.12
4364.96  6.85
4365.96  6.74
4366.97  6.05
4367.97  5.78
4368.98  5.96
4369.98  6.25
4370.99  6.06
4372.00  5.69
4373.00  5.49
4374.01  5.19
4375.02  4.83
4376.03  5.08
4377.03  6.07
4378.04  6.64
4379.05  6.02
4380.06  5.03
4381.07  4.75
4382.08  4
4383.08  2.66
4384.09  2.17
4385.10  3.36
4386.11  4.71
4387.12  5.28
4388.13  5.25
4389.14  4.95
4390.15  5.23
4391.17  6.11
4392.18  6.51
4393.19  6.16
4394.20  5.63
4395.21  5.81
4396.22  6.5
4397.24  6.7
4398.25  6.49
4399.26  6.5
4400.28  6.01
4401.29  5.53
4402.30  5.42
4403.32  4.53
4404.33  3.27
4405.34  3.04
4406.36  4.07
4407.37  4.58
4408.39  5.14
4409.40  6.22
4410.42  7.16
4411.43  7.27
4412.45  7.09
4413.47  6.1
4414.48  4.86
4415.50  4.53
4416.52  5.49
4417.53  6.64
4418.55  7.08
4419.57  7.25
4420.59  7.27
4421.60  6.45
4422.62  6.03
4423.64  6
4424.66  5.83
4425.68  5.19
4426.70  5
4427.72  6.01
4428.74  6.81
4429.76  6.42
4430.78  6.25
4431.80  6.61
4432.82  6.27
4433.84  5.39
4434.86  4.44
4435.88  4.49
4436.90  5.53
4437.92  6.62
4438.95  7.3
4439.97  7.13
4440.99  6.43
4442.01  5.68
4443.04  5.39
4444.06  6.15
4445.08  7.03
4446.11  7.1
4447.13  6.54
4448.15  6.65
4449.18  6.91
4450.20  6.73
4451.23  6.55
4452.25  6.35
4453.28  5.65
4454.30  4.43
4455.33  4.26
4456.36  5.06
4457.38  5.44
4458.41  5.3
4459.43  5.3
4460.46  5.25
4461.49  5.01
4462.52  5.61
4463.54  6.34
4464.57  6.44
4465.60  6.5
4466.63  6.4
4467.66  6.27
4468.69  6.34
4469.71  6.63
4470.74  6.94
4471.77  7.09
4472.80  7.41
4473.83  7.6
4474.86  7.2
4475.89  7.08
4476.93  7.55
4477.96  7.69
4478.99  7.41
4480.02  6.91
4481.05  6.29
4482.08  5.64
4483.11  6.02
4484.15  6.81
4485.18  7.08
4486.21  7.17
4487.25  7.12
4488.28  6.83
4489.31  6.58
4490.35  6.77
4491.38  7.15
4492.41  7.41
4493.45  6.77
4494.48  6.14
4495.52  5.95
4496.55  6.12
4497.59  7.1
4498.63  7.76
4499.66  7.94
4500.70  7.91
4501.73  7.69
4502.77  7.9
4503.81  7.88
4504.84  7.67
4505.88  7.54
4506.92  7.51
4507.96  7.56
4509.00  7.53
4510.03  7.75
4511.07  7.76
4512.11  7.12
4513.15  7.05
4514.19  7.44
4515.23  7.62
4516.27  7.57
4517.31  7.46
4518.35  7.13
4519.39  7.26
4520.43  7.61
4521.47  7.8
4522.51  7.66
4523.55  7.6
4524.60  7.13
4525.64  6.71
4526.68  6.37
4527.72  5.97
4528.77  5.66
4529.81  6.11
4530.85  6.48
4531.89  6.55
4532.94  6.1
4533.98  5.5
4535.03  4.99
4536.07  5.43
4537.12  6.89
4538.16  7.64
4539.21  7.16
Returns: 1.09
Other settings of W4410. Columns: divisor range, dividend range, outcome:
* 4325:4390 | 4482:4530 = 1.30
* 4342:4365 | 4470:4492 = 1.19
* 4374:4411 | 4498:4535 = 1.38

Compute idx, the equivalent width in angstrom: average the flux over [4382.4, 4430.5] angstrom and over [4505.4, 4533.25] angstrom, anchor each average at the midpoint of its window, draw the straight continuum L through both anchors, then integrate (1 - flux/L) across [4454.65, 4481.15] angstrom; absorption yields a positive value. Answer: 0.3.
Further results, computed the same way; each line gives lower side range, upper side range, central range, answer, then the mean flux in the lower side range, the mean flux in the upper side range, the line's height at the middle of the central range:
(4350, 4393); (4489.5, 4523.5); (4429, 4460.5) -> 2.5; 5.46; 7.36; 6.49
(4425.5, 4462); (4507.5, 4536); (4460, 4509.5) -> -3.5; 5.91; 6.92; 6.44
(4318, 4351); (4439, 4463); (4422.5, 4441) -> -0.3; 5.62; 5.94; 5.88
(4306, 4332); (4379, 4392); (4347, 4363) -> -3.6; 4.92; 4.58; 4.74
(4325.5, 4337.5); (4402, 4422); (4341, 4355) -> 0.3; 5.78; 5.67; 5.76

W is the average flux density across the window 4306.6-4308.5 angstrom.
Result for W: 2.91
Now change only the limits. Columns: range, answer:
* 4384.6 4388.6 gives 4.65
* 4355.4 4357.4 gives 5.74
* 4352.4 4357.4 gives 5.23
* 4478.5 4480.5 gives 7.17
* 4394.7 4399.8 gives 6.39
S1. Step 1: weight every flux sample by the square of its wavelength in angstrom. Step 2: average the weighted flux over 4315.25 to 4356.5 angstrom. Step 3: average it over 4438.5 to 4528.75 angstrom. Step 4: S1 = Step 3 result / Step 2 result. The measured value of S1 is 1.3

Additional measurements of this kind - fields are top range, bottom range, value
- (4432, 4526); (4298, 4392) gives 1.37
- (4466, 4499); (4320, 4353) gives 1.32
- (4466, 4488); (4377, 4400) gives 1.35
